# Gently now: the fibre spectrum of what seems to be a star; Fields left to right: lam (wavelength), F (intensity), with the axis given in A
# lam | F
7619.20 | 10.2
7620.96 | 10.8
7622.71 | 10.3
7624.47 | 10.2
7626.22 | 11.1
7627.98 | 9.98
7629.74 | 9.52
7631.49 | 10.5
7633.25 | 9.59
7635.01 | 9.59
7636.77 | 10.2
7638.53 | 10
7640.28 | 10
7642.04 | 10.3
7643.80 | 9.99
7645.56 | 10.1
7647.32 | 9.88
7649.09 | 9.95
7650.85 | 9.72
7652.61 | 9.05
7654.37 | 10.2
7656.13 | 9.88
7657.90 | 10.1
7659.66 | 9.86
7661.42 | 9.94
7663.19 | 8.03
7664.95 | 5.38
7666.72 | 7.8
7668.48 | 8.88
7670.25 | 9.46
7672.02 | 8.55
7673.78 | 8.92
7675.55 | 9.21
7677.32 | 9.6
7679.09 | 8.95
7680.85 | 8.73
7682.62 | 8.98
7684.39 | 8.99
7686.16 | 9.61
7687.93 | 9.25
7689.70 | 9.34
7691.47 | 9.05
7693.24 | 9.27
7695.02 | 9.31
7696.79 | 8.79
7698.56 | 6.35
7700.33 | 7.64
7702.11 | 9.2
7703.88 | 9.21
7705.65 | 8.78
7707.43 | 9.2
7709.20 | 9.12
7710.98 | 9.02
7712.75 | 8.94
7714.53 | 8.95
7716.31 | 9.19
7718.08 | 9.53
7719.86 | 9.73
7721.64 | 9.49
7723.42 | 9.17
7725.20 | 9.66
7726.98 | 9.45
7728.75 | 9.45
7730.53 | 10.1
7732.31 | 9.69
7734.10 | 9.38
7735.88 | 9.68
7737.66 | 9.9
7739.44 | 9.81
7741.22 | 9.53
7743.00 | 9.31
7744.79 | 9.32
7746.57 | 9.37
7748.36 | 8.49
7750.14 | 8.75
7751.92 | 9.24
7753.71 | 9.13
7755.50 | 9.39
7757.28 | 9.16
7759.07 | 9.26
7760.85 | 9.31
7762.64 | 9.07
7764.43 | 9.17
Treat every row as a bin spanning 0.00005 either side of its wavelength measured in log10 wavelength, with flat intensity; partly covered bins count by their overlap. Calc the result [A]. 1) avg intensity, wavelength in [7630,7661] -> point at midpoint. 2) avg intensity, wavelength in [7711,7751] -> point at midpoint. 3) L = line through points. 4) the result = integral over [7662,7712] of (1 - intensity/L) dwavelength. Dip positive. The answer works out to 4.8 A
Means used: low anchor 9.93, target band 8.74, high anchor 9.4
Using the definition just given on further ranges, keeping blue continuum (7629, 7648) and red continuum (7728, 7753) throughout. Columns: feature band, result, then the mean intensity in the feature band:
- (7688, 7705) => 1.7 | 8.71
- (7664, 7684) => 2.4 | 8.6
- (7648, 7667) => 1.4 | 9.13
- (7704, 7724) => 0.8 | 9.19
